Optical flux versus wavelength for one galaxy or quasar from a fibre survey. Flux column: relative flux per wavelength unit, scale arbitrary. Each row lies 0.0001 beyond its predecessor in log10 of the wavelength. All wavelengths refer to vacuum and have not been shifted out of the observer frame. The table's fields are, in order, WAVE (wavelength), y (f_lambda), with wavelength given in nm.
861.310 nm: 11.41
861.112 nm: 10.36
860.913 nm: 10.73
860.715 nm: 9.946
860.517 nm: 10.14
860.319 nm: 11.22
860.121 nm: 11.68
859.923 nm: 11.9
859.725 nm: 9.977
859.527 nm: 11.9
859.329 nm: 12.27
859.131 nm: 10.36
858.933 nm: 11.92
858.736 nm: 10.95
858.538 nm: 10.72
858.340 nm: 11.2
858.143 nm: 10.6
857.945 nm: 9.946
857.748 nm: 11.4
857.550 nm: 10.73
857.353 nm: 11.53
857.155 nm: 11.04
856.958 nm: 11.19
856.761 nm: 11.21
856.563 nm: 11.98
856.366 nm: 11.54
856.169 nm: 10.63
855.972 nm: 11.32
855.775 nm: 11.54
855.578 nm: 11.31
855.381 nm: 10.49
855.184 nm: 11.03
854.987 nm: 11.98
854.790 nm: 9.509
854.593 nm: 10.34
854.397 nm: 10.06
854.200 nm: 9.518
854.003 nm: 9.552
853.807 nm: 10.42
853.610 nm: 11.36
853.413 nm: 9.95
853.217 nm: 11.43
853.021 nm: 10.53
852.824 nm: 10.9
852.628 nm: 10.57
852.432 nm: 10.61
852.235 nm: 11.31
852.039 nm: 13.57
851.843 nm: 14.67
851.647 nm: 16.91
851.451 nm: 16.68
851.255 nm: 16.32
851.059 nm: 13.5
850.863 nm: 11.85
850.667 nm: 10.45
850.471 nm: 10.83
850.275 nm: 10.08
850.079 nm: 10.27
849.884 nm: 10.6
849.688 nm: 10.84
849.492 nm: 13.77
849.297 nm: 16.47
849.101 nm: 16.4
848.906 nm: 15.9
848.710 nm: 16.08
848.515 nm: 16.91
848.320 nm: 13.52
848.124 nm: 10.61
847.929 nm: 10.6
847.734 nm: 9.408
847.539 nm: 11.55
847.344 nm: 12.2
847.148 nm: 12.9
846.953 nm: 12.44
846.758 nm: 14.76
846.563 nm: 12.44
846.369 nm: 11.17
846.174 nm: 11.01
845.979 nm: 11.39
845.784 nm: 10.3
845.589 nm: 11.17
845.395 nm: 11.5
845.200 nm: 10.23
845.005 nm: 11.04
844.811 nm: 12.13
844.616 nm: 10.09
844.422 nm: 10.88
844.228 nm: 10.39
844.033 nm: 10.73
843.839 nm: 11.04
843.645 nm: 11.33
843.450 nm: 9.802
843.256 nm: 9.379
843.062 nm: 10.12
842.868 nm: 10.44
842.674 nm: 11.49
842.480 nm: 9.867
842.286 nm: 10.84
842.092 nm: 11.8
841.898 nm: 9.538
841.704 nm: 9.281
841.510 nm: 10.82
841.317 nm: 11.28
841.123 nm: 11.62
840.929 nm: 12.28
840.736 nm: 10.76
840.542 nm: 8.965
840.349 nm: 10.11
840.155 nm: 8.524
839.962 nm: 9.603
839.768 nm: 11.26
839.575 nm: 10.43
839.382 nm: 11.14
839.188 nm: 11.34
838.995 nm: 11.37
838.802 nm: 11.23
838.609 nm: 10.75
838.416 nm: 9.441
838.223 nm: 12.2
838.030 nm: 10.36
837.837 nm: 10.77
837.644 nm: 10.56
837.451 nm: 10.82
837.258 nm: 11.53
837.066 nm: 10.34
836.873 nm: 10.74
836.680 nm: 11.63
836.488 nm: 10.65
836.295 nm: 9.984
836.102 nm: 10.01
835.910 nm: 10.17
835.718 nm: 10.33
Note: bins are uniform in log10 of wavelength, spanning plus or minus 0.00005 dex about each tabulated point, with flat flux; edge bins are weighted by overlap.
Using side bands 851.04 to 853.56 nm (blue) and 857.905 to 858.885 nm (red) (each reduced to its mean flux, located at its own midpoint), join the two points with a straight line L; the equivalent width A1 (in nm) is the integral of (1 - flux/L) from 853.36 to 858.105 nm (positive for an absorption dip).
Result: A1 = 0.33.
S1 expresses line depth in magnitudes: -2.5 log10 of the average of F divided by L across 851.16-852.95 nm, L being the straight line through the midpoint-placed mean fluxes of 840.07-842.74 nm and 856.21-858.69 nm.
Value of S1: -0.230 mag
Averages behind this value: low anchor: 10.5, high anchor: 11.1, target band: 13.5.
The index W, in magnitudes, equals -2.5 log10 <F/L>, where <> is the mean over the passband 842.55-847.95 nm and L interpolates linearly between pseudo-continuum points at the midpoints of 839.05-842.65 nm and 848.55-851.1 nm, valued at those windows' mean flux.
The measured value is 0.055 mag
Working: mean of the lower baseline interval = 10.6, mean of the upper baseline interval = 12.9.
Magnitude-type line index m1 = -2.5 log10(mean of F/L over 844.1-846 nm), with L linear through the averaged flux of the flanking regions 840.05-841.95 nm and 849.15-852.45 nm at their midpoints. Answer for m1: 0.05 mag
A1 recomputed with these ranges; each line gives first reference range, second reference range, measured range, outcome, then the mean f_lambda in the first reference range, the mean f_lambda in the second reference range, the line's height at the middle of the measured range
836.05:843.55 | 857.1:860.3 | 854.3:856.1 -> 0.03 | 10.6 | 11.1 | 11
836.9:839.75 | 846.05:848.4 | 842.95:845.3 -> 0.19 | 10.9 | 11.9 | 11.5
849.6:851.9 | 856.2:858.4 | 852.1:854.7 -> 0.33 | 12.7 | 11.1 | 12.1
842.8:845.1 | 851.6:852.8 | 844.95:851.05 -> -0.33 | 10.6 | 12.6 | 11.6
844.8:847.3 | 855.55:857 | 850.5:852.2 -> -0.36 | 11.7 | 11.3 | 11.5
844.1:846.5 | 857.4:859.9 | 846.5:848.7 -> -0.33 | 11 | 11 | 11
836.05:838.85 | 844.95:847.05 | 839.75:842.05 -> 0.15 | 10.7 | 11.6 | 11.1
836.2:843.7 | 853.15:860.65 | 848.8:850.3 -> -0.33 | 10.6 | 10.9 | 10.8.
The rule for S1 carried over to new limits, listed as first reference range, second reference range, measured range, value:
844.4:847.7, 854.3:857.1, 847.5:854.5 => -0.10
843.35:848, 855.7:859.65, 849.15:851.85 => -0.17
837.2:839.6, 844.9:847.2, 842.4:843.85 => 0.10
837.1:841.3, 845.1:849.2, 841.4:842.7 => 0.09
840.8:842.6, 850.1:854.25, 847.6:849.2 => -0.18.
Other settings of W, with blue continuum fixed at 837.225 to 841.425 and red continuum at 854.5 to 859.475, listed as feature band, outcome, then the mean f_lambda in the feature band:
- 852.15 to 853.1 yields 0.02 mag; 10.8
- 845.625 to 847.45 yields -0.11 mag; 12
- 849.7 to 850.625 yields 0.05 mag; 10.5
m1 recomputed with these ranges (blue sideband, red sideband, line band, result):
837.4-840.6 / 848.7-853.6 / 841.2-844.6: 0.07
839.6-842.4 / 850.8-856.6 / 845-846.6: -0.02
